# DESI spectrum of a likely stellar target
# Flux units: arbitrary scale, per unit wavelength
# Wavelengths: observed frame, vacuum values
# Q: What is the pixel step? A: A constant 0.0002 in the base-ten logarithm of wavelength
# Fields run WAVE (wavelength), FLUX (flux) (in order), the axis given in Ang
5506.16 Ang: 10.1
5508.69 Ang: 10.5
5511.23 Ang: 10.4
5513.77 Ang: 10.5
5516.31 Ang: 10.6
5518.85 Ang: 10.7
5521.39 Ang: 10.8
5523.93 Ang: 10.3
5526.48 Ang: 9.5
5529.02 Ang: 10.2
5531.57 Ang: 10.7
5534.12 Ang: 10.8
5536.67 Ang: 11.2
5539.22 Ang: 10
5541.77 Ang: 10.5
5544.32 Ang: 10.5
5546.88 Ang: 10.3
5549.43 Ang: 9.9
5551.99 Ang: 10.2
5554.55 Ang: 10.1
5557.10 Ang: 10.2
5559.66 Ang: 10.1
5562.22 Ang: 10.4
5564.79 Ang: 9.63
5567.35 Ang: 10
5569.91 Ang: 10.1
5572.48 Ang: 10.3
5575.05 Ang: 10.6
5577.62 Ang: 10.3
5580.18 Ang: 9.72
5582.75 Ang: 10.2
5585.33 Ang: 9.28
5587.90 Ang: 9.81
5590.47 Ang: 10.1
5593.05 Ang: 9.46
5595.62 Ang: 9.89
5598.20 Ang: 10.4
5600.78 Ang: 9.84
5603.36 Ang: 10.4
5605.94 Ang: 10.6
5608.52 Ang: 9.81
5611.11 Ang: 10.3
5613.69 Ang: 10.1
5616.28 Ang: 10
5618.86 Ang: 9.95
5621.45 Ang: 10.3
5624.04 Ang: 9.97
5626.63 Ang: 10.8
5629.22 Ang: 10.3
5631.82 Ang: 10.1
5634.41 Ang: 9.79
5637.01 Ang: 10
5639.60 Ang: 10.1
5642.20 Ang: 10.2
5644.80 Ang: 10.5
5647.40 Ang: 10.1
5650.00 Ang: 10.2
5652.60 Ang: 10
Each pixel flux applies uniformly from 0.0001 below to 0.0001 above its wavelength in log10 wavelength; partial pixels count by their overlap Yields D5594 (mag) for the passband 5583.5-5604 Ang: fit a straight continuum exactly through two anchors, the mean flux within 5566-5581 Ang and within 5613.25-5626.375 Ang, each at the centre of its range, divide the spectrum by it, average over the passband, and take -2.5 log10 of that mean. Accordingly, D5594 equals 0.029 mag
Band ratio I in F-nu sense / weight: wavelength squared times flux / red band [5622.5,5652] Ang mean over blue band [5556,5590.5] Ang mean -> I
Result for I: 1.04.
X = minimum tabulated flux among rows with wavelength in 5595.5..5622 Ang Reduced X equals 9.81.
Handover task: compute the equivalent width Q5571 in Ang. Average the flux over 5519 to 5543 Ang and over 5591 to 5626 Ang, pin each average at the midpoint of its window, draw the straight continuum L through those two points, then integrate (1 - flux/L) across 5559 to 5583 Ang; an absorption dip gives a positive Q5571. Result 0.32 Ang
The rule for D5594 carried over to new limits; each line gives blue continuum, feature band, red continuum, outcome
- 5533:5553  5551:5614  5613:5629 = 0.03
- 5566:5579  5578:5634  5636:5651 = 0.02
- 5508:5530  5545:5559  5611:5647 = 0.02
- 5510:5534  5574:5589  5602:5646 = 0.03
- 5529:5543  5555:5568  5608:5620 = 0.04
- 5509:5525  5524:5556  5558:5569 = 0.00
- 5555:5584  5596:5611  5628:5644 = -0.01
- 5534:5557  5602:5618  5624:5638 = 0.00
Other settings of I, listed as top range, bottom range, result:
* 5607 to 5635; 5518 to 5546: 1.00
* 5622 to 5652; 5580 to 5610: 1.04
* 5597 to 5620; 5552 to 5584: 1.02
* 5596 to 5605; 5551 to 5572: 1.02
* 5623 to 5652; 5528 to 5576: 1.02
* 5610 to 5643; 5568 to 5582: 1.01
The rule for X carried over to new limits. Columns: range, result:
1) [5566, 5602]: 9.28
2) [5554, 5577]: 9.63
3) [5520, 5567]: 9.5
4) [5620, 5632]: 9.97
